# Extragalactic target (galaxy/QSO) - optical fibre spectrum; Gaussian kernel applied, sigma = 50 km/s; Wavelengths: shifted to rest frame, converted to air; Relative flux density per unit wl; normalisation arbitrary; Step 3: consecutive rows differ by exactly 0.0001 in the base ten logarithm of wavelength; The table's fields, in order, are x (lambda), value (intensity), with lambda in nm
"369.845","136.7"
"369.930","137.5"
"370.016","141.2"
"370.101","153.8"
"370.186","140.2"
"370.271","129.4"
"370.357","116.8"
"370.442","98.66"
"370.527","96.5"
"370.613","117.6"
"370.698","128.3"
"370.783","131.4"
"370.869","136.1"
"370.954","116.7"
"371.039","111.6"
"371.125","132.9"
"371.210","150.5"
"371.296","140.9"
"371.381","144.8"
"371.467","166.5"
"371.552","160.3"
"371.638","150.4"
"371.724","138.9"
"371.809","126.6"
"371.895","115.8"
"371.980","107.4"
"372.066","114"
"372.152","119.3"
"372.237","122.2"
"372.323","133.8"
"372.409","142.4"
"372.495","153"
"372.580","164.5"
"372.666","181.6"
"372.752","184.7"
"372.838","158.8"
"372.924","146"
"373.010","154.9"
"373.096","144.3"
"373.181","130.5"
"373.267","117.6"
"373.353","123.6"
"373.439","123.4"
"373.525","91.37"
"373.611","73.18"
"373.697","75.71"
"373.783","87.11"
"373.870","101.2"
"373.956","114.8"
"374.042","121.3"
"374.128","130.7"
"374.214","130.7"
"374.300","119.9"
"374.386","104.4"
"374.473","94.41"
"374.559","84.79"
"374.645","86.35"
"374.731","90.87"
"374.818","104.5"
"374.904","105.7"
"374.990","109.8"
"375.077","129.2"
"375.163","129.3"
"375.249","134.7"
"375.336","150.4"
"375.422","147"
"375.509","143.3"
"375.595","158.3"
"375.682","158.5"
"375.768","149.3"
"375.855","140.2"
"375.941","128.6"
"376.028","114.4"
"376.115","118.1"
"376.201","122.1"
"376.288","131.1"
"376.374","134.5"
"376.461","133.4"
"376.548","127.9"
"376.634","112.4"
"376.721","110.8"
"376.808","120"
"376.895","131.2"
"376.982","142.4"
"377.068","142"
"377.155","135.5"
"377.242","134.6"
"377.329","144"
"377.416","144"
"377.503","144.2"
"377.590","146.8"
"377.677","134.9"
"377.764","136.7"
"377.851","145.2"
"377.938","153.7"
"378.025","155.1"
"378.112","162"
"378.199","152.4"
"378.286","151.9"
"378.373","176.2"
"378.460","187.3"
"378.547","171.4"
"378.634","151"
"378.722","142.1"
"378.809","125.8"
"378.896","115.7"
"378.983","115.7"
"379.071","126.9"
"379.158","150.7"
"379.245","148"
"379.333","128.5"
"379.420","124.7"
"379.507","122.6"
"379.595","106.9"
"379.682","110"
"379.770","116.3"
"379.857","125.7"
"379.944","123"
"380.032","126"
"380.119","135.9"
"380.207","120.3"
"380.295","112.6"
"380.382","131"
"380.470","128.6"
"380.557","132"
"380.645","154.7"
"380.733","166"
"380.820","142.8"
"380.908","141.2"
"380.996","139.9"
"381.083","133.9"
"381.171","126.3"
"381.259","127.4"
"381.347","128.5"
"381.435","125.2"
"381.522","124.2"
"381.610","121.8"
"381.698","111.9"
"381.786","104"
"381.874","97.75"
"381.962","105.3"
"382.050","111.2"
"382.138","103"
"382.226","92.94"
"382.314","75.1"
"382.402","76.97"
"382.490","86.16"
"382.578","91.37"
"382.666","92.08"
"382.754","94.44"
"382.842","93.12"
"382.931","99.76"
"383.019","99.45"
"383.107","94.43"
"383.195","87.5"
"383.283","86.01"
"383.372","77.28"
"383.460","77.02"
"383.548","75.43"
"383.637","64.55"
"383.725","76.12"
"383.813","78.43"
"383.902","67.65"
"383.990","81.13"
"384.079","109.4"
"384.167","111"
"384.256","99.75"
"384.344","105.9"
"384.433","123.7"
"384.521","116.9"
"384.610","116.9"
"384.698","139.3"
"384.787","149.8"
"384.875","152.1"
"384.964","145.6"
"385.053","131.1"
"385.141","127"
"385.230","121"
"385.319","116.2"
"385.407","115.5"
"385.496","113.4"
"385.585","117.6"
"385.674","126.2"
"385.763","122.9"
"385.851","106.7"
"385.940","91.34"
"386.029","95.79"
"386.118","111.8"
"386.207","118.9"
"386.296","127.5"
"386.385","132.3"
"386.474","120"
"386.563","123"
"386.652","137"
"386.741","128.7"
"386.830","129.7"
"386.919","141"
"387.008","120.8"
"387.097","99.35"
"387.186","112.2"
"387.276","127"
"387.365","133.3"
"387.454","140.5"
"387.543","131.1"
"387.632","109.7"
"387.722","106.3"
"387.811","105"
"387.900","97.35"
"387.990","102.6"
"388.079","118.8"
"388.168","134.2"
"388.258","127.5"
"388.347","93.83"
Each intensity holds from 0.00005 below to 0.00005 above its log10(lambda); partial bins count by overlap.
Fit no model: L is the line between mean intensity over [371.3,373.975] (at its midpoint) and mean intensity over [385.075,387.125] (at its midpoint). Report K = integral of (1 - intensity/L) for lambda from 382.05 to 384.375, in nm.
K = 0.64 nm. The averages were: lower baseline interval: 131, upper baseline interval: 120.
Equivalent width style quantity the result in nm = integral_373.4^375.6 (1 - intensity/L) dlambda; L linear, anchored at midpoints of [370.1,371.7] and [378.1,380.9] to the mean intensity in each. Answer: 0.36 nm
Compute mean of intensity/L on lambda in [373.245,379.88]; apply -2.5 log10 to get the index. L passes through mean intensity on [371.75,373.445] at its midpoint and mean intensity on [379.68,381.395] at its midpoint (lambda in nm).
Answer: 0.05 mag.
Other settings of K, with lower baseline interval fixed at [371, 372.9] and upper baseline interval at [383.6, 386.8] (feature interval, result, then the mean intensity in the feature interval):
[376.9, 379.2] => -0.286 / 145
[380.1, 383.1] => 0.180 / 115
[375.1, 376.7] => -0.011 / 135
